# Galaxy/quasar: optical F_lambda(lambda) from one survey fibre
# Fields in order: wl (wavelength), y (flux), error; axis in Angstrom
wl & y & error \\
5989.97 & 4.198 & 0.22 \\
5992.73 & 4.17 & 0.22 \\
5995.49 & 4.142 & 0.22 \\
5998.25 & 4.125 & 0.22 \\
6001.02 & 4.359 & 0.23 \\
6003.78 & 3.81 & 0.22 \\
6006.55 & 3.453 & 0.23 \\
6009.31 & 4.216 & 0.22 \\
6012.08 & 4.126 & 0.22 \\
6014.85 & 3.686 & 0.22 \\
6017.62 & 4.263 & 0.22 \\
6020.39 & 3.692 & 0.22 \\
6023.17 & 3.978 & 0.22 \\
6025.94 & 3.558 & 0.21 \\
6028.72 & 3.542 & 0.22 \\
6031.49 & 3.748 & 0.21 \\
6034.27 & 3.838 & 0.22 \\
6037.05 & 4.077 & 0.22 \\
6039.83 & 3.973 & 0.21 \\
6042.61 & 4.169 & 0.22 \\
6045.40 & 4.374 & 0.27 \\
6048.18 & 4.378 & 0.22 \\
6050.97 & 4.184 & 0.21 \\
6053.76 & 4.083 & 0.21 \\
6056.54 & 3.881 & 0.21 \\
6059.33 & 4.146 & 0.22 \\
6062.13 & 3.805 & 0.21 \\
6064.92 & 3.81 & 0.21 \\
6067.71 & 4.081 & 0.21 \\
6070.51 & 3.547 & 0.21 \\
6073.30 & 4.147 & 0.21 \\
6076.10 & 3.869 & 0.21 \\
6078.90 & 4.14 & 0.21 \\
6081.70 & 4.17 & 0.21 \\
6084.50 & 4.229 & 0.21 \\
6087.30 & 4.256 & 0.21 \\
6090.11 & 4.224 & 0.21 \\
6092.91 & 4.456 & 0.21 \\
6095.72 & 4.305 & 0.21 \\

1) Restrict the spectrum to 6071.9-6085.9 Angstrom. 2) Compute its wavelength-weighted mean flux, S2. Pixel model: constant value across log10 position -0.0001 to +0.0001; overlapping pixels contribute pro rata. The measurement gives 4.11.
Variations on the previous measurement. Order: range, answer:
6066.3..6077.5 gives 3.91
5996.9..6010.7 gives 3.99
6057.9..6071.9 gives 3.88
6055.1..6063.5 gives 3.95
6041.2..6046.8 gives 4.27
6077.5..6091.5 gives 4.2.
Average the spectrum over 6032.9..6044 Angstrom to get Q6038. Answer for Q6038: 4.02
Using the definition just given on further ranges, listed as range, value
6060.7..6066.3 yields 3.8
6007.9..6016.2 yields 4.01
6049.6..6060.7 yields 4.08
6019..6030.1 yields 3.69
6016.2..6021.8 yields 3.97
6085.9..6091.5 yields 4.24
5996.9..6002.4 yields 4.24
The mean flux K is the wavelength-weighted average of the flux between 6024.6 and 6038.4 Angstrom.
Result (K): 3.75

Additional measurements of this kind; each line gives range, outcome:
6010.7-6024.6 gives 3.95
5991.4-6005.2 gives 4.12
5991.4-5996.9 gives 4.16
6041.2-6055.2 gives 4.24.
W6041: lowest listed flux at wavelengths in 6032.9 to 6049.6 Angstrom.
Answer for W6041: 3.838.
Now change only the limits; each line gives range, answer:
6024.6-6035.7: 3.542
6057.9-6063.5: 3.805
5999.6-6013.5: 3.453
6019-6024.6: 3.692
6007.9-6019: 3.686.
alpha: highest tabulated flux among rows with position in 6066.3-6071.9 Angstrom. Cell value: 4.081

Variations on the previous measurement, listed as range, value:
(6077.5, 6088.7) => 4.256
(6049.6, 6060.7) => 4.184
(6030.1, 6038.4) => 4.077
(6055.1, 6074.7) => 4.147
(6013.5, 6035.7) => 4.263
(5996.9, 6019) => 4.359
